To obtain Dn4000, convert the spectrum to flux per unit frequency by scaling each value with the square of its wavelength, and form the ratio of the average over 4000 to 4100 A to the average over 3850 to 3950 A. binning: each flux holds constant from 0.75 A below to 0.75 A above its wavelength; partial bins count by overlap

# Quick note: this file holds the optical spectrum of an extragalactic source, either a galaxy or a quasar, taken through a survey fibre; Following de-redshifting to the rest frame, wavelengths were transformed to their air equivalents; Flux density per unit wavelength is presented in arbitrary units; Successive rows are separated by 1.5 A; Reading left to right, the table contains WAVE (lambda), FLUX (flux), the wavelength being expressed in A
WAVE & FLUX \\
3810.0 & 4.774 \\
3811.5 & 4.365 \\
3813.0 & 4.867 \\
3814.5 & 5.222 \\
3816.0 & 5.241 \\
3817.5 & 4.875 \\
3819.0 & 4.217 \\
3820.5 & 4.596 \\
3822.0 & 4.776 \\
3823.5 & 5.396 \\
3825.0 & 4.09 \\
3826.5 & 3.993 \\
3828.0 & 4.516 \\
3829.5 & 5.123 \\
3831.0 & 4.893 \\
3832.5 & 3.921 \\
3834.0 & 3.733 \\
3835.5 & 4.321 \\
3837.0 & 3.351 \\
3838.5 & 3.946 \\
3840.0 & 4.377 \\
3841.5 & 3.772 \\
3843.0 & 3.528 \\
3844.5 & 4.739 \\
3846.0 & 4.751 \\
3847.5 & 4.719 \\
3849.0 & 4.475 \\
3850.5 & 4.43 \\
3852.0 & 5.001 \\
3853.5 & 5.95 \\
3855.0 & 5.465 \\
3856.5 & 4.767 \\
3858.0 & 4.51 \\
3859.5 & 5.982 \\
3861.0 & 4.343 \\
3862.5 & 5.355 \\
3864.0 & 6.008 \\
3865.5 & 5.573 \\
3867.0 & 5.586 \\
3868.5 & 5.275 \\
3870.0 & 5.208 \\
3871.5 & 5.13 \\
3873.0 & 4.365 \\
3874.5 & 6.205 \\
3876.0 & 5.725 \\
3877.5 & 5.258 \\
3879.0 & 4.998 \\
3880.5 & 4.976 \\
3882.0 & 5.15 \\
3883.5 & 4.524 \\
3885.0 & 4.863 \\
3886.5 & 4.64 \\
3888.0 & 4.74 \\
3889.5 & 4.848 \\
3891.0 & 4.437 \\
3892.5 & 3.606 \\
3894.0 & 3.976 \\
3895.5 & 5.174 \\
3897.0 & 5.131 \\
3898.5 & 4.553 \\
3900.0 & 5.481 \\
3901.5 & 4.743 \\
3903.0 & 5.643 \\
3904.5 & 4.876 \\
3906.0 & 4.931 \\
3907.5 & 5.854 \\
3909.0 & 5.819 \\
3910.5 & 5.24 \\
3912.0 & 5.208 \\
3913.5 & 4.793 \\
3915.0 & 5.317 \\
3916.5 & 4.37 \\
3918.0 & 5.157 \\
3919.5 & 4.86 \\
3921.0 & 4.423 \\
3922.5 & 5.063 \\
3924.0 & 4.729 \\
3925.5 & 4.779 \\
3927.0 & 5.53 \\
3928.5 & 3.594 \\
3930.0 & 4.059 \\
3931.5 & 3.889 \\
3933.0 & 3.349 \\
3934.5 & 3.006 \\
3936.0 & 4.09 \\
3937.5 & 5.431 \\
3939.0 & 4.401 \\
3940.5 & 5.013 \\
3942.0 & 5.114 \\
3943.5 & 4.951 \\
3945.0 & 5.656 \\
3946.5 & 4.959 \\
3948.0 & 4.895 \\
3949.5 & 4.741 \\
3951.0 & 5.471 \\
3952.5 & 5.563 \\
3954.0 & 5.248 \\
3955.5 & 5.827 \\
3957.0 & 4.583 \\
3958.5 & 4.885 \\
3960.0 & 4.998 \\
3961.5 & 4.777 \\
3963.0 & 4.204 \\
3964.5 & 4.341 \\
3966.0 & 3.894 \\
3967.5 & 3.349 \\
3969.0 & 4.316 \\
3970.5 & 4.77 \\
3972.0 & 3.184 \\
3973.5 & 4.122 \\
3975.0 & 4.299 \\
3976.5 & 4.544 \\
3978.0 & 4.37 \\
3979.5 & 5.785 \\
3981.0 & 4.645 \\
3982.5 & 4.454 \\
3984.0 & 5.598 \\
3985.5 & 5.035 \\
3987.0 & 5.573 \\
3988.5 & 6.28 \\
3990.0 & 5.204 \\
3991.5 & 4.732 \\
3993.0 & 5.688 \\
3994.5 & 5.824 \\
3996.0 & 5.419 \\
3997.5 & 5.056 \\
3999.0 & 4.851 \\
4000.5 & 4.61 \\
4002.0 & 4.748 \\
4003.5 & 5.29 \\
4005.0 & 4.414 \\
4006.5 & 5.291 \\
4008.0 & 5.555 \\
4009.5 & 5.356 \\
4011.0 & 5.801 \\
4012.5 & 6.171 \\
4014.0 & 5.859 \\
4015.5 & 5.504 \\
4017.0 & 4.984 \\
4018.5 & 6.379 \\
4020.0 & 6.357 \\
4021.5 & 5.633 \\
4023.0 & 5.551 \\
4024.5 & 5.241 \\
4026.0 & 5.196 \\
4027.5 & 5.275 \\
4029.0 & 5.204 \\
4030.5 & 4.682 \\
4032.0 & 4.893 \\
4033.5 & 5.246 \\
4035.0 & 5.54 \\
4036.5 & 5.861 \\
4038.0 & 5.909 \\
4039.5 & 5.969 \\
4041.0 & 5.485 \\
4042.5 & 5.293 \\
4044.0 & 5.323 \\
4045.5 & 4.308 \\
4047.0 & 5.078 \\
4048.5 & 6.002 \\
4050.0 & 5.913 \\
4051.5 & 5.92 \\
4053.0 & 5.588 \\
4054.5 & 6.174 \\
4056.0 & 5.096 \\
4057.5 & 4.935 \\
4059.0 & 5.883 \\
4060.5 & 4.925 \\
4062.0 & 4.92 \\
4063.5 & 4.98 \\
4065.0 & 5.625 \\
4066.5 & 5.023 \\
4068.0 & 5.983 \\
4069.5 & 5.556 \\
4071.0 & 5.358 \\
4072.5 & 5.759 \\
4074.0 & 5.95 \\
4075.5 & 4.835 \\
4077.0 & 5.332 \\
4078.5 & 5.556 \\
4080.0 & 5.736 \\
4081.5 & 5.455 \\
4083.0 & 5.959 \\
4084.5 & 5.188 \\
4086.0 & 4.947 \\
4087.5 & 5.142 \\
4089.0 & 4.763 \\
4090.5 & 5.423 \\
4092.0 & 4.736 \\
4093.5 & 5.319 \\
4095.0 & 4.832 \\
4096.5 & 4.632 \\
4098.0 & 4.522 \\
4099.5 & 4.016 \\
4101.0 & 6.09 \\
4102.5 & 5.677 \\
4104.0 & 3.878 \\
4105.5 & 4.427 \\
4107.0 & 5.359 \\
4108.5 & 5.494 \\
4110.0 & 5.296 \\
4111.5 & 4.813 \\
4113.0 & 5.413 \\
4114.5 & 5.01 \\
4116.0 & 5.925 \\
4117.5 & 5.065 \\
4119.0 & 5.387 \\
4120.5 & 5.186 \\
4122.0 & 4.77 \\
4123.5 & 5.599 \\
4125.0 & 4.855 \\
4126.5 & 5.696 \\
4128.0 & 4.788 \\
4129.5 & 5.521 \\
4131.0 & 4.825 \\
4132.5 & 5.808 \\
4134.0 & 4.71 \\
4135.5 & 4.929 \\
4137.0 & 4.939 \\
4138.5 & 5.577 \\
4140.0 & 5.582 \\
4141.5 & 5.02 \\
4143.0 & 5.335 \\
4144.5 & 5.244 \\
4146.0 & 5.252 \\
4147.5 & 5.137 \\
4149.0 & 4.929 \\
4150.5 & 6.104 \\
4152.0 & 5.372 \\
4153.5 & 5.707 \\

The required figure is 1.2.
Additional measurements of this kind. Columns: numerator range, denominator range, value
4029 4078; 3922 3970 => 1.23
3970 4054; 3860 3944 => 1.14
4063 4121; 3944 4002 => 1.13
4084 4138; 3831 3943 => 1.19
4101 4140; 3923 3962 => 1.19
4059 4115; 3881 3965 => 1.17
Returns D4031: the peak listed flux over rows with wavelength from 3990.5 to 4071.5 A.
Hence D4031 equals 6.379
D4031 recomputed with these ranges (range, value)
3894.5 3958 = 5.854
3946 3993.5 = 6.28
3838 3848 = 4.751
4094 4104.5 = 6.09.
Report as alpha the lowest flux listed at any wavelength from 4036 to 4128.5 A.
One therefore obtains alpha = 3.878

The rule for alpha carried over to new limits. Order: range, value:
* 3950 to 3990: 3.184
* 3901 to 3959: 3.006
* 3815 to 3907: 3.351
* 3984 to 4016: 4.414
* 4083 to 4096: 4.736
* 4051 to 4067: 4.92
